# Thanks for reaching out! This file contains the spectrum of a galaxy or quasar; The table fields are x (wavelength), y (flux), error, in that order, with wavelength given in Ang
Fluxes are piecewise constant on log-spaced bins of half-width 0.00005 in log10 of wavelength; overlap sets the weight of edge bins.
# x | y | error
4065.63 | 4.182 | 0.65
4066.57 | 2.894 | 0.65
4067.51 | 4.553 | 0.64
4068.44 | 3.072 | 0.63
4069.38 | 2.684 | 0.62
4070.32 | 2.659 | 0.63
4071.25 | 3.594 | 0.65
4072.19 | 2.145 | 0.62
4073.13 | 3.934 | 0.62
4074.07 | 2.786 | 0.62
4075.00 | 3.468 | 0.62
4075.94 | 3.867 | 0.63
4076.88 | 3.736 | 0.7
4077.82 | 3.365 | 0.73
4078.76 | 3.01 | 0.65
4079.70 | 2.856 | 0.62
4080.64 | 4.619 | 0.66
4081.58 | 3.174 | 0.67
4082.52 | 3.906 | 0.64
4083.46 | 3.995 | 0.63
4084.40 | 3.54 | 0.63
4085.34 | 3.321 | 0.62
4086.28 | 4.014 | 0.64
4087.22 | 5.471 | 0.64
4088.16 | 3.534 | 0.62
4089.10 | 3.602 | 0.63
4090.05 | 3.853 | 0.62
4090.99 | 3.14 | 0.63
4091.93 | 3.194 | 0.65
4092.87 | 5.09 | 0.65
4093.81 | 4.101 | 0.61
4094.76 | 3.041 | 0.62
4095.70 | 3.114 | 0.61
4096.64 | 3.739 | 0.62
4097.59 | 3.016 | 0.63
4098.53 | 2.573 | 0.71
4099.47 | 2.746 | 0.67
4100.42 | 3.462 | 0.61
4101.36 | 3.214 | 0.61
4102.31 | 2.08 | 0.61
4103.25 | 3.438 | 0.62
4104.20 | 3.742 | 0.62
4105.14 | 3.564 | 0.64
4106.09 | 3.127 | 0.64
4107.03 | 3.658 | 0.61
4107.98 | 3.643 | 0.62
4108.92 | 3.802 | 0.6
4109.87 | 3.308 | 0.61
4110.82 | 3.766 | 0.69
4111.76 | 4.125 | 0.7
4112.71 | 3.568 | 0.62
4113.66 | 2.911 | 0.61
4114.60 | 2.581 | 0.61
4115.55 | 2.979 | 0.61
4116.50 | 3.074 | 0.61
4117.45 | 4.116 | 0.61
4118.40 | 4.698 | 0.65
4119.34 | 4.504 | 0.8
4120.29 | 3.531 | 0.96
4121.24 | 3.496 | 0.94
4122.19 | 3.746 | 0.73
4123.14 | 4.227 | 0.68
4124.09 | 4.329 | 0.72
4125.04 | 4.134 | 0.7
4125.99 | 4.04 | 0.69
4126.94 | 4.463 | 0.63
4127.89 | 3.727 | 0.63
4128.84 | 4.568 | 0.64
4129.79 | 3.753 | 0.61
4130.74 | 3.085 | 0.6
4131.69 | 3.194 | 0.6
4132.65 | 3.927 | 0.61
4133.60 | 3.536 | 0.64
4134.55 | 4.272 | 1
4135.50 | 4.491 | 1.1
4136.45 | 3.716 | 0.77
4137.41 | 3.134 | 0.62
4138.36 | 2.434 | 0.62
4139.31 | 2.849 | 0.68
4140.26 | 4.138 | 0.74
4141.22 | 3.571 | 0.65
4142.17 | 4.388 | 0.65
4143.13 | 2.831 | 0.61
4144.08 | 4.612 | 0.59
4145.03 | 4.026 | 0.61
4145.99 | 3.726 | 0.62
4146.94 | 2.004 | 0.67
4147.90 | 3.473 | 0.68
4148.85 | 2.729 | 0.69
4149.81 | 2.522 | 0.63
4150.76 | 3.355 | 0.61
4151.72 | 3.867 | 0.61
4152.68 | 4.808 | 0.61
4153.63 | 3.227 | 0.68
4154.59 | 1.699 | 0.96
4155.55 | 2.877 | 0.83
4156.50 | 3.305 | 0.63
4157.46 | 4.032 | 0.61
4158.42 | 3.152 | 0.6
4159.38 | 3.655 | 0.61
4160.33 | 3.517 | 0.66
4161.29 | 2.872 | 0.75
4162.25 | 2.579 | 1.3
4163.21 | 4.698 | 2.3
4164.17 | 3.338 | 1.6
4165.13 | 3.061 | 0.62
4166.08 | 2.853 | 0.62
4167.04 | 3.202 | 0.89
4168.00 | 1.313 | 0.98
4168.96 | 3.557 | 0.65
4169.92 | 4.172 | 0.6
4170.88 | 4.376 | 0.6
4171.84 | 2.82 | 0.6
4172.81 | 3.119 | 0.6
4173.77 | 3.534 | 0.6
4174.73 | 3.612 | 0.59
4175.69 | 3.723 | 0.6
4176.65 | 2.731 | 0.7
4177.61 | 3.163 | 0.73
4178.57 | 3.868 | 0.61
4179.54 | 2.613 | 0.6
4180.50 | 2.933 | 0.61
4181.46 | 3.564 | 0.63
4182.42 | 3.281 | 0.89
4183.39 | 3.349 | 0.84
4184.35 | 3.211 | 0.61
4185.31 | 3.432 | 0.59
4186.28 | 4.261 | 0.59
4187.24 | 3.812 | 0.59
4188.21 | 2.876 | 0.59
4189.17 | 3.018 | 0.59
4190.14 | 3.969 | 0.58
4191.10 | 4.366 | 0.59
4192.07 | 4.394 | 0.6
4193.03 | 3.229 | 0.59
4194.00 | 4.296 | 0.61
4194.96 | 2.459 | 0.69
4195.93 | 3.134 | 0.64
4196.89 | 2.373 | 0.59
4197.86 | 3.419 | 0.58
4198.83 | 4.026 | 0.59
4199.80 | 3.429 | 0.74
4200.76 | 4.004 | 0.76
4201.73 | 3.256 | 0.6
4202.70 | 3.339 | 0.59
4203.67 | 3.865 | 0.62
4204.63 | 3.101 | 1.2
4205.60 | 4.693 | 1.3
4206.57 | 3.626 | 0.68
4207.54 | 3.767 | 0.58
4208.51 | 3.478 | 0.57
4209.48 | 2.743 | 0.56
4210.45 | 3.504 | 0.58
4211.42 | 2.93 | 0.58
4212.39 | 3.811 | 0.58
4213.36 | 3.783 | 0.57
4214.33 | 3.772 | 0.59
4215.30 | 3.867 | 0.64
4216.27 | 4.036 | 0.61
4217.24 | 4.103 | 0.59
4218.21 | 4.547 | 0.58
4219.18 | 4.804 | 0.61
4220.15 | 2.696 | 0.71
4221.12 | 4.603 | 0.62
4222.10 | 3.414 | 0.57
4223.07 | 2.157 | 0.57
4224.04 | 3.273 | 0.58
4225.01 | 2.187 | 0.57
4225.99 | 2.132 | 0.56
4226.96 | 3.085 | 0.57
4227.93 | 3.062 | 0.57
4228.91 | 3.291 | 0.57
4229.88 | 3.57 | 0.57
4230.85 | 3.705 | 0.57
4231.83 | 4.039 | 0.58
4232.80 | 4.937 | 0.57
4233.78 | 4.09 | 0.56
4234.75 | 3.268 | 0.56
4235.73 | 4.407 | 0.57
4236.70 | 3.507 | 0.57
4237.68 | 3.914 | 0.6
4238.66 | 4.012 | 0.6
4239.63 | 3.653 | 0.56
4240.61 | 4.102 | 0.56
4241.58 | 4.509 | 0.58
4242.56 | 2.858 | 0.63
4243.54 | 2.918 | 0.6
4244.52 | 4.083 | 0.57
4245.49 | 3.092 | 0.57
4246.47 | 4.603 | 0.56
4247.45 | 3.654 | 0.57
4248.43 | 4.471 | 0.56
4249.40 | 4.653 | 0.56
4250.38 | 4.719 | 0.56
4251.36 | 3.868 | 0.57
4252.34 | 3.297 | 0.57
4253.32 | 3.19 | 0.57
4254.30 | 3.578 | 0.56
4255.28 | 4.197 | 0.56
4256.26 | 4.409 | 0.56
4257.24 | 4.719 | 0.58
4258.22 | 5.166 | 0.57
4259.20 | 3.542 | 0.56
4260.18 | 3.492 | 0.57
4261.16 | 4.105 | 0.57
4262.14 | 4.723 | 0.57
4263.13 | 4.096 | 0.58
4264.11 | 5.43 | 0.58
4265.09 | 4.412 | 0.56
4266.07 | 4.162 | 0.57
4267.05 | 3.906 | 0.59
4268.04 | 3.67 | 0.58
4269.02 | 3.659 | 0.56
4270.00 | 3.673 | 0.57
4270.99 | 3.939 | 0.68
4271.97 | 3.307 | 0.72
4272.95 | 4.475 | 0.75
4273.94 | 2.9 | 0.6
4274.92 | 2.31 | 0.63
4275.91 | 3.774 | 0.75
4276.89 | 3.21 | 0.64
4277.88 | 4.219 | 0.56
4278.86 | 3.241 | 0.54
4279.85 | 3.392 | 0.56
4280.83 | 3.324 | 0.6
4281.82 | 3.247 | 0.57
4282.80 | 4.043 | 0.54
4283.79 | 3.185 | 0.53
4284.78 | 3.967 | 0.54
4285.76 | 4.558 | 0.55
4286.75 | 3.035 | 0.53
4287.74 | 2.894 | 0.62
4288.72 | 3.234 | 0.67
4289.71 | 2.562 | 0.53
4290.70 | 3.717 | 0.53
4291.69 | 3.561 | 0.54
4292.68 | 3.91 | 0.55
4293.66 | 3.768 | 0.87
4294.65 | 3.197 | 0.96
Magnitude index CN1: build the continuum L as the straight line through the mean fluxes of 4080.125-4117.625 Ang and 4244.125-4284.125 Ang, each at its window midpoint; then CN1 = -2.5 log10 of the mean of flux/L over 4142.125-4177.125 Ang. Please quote 0.103 mag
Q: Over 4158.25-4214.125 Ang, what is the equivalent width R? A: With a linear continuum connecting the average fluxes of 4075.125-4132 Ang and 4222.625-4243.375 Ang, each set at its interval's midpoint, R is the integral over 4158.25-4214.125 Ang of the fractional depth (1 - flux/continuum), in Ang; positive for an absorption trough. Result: 2.0 Ang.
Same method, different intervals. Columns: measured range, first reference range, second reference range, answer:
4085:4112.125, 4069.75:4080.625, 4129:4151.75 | -1.5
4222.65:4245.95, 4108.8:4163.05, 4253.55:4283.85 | 1.8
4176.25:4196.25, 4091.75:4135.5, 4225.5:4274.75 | 1.7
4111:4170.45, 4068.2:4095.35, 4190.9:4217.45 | 0.7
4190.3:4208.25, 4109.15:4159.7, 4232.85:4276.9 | 0.8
